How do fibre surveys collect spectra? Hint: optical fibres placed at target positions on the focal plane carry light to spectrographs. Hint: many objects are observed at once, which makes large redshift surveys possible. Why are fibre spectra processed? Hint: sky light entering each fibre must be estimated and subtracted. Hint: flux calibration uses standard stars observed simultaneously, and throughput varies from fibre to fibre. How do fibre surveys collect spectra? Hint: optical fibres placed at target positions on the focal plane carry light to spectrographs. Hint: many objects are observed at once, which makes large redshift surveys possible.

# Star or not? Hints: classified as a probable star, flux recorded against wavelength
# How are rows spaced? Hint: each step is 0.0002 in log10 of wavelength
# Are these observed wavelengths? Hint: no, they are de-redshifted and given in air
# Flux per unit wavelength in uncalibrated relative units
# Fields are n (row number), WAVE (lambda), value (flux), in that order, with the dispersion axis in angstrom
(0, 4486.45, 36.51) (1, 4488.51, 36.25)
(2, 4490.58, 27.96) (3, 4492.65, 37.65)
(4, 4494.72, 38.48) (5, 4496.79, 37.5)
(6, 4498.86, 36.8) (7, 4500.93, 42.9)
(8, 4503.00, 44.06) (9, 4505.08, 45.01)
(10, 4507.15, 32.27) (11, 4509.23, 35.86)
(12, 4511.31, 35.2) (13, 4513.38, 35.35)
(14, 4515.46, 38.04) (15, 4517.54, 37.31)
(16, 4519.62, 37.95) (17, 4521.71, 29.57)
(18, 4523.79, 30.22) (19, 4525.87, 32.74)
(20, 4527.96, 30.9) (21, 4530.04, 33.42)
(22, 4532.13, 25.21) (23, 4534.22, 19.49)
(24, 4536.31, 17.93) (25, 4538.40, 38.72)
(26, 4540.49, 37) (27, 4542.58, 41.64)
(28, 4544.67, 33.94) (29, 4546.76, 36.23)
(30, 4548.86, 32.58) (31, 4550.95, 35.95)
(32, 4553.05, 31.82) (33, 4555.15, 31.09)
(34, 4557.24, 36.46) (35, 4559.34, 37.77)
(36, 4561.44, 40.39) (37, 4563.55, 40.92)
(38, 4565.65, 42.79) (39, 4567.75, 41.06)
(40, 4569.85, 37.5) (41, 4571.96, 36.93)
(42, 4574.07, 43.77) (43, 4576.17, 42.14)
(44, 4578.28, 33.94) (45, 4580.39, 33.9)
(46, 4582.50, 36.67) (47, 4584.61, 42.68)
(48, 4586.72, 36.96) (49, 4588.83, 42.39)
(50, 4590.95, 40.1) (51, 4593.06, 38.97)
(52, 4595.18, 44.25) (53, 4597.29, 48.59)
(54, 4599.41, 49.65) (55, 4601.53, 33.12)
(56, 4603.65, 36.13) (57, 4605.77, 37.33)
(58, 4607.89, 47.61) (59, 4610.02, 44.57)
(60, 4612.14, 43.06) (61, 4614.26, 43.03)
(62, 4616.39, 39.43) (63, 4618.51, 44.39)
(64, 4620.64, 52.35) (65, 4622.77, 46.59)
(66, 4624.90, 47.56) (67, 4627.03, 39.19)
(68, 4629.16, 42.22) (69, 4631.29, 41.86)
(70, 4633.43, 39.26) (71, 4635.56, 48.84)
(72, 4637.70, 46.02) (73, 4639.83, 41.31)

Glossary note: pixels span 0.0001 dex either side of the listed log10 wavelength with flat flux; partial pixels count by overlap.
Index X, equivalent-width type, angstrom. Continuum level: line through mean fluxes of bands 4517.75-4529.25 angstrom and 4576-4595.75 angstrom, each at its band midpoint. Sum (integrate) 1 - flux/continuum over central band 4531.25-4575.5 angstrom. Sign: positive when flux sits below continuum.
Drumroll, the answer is 0.6 angstrom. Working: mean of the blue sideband 32.7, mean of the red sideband 38.9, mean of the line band 35.3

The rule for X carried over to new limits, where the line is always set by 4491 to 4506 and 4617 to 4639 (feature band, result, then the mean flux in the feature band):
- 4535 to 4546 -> 2.08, 33.6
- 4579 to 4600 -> 1.04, 41.1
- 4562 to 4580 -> 1.21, 39.7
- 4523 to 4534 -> 3.02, 29.7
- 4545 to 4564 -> 2.83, 35.7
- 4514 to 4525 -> 1.62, 34.6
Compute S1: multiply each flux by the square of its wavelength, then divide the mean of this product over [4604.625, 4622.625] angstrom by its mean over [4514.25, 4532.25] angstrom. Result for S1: 1.38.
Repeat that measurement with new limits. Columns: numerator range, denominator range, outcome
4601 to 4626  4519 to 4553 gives 1.39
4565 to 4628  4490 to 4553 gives 1.24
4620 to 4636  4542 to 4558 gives 1.32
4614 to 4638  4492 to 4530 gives 1.28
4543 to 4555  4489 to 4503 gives 0.94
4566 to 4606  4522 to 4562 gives 1.24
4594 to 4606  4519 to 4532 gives 1.36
